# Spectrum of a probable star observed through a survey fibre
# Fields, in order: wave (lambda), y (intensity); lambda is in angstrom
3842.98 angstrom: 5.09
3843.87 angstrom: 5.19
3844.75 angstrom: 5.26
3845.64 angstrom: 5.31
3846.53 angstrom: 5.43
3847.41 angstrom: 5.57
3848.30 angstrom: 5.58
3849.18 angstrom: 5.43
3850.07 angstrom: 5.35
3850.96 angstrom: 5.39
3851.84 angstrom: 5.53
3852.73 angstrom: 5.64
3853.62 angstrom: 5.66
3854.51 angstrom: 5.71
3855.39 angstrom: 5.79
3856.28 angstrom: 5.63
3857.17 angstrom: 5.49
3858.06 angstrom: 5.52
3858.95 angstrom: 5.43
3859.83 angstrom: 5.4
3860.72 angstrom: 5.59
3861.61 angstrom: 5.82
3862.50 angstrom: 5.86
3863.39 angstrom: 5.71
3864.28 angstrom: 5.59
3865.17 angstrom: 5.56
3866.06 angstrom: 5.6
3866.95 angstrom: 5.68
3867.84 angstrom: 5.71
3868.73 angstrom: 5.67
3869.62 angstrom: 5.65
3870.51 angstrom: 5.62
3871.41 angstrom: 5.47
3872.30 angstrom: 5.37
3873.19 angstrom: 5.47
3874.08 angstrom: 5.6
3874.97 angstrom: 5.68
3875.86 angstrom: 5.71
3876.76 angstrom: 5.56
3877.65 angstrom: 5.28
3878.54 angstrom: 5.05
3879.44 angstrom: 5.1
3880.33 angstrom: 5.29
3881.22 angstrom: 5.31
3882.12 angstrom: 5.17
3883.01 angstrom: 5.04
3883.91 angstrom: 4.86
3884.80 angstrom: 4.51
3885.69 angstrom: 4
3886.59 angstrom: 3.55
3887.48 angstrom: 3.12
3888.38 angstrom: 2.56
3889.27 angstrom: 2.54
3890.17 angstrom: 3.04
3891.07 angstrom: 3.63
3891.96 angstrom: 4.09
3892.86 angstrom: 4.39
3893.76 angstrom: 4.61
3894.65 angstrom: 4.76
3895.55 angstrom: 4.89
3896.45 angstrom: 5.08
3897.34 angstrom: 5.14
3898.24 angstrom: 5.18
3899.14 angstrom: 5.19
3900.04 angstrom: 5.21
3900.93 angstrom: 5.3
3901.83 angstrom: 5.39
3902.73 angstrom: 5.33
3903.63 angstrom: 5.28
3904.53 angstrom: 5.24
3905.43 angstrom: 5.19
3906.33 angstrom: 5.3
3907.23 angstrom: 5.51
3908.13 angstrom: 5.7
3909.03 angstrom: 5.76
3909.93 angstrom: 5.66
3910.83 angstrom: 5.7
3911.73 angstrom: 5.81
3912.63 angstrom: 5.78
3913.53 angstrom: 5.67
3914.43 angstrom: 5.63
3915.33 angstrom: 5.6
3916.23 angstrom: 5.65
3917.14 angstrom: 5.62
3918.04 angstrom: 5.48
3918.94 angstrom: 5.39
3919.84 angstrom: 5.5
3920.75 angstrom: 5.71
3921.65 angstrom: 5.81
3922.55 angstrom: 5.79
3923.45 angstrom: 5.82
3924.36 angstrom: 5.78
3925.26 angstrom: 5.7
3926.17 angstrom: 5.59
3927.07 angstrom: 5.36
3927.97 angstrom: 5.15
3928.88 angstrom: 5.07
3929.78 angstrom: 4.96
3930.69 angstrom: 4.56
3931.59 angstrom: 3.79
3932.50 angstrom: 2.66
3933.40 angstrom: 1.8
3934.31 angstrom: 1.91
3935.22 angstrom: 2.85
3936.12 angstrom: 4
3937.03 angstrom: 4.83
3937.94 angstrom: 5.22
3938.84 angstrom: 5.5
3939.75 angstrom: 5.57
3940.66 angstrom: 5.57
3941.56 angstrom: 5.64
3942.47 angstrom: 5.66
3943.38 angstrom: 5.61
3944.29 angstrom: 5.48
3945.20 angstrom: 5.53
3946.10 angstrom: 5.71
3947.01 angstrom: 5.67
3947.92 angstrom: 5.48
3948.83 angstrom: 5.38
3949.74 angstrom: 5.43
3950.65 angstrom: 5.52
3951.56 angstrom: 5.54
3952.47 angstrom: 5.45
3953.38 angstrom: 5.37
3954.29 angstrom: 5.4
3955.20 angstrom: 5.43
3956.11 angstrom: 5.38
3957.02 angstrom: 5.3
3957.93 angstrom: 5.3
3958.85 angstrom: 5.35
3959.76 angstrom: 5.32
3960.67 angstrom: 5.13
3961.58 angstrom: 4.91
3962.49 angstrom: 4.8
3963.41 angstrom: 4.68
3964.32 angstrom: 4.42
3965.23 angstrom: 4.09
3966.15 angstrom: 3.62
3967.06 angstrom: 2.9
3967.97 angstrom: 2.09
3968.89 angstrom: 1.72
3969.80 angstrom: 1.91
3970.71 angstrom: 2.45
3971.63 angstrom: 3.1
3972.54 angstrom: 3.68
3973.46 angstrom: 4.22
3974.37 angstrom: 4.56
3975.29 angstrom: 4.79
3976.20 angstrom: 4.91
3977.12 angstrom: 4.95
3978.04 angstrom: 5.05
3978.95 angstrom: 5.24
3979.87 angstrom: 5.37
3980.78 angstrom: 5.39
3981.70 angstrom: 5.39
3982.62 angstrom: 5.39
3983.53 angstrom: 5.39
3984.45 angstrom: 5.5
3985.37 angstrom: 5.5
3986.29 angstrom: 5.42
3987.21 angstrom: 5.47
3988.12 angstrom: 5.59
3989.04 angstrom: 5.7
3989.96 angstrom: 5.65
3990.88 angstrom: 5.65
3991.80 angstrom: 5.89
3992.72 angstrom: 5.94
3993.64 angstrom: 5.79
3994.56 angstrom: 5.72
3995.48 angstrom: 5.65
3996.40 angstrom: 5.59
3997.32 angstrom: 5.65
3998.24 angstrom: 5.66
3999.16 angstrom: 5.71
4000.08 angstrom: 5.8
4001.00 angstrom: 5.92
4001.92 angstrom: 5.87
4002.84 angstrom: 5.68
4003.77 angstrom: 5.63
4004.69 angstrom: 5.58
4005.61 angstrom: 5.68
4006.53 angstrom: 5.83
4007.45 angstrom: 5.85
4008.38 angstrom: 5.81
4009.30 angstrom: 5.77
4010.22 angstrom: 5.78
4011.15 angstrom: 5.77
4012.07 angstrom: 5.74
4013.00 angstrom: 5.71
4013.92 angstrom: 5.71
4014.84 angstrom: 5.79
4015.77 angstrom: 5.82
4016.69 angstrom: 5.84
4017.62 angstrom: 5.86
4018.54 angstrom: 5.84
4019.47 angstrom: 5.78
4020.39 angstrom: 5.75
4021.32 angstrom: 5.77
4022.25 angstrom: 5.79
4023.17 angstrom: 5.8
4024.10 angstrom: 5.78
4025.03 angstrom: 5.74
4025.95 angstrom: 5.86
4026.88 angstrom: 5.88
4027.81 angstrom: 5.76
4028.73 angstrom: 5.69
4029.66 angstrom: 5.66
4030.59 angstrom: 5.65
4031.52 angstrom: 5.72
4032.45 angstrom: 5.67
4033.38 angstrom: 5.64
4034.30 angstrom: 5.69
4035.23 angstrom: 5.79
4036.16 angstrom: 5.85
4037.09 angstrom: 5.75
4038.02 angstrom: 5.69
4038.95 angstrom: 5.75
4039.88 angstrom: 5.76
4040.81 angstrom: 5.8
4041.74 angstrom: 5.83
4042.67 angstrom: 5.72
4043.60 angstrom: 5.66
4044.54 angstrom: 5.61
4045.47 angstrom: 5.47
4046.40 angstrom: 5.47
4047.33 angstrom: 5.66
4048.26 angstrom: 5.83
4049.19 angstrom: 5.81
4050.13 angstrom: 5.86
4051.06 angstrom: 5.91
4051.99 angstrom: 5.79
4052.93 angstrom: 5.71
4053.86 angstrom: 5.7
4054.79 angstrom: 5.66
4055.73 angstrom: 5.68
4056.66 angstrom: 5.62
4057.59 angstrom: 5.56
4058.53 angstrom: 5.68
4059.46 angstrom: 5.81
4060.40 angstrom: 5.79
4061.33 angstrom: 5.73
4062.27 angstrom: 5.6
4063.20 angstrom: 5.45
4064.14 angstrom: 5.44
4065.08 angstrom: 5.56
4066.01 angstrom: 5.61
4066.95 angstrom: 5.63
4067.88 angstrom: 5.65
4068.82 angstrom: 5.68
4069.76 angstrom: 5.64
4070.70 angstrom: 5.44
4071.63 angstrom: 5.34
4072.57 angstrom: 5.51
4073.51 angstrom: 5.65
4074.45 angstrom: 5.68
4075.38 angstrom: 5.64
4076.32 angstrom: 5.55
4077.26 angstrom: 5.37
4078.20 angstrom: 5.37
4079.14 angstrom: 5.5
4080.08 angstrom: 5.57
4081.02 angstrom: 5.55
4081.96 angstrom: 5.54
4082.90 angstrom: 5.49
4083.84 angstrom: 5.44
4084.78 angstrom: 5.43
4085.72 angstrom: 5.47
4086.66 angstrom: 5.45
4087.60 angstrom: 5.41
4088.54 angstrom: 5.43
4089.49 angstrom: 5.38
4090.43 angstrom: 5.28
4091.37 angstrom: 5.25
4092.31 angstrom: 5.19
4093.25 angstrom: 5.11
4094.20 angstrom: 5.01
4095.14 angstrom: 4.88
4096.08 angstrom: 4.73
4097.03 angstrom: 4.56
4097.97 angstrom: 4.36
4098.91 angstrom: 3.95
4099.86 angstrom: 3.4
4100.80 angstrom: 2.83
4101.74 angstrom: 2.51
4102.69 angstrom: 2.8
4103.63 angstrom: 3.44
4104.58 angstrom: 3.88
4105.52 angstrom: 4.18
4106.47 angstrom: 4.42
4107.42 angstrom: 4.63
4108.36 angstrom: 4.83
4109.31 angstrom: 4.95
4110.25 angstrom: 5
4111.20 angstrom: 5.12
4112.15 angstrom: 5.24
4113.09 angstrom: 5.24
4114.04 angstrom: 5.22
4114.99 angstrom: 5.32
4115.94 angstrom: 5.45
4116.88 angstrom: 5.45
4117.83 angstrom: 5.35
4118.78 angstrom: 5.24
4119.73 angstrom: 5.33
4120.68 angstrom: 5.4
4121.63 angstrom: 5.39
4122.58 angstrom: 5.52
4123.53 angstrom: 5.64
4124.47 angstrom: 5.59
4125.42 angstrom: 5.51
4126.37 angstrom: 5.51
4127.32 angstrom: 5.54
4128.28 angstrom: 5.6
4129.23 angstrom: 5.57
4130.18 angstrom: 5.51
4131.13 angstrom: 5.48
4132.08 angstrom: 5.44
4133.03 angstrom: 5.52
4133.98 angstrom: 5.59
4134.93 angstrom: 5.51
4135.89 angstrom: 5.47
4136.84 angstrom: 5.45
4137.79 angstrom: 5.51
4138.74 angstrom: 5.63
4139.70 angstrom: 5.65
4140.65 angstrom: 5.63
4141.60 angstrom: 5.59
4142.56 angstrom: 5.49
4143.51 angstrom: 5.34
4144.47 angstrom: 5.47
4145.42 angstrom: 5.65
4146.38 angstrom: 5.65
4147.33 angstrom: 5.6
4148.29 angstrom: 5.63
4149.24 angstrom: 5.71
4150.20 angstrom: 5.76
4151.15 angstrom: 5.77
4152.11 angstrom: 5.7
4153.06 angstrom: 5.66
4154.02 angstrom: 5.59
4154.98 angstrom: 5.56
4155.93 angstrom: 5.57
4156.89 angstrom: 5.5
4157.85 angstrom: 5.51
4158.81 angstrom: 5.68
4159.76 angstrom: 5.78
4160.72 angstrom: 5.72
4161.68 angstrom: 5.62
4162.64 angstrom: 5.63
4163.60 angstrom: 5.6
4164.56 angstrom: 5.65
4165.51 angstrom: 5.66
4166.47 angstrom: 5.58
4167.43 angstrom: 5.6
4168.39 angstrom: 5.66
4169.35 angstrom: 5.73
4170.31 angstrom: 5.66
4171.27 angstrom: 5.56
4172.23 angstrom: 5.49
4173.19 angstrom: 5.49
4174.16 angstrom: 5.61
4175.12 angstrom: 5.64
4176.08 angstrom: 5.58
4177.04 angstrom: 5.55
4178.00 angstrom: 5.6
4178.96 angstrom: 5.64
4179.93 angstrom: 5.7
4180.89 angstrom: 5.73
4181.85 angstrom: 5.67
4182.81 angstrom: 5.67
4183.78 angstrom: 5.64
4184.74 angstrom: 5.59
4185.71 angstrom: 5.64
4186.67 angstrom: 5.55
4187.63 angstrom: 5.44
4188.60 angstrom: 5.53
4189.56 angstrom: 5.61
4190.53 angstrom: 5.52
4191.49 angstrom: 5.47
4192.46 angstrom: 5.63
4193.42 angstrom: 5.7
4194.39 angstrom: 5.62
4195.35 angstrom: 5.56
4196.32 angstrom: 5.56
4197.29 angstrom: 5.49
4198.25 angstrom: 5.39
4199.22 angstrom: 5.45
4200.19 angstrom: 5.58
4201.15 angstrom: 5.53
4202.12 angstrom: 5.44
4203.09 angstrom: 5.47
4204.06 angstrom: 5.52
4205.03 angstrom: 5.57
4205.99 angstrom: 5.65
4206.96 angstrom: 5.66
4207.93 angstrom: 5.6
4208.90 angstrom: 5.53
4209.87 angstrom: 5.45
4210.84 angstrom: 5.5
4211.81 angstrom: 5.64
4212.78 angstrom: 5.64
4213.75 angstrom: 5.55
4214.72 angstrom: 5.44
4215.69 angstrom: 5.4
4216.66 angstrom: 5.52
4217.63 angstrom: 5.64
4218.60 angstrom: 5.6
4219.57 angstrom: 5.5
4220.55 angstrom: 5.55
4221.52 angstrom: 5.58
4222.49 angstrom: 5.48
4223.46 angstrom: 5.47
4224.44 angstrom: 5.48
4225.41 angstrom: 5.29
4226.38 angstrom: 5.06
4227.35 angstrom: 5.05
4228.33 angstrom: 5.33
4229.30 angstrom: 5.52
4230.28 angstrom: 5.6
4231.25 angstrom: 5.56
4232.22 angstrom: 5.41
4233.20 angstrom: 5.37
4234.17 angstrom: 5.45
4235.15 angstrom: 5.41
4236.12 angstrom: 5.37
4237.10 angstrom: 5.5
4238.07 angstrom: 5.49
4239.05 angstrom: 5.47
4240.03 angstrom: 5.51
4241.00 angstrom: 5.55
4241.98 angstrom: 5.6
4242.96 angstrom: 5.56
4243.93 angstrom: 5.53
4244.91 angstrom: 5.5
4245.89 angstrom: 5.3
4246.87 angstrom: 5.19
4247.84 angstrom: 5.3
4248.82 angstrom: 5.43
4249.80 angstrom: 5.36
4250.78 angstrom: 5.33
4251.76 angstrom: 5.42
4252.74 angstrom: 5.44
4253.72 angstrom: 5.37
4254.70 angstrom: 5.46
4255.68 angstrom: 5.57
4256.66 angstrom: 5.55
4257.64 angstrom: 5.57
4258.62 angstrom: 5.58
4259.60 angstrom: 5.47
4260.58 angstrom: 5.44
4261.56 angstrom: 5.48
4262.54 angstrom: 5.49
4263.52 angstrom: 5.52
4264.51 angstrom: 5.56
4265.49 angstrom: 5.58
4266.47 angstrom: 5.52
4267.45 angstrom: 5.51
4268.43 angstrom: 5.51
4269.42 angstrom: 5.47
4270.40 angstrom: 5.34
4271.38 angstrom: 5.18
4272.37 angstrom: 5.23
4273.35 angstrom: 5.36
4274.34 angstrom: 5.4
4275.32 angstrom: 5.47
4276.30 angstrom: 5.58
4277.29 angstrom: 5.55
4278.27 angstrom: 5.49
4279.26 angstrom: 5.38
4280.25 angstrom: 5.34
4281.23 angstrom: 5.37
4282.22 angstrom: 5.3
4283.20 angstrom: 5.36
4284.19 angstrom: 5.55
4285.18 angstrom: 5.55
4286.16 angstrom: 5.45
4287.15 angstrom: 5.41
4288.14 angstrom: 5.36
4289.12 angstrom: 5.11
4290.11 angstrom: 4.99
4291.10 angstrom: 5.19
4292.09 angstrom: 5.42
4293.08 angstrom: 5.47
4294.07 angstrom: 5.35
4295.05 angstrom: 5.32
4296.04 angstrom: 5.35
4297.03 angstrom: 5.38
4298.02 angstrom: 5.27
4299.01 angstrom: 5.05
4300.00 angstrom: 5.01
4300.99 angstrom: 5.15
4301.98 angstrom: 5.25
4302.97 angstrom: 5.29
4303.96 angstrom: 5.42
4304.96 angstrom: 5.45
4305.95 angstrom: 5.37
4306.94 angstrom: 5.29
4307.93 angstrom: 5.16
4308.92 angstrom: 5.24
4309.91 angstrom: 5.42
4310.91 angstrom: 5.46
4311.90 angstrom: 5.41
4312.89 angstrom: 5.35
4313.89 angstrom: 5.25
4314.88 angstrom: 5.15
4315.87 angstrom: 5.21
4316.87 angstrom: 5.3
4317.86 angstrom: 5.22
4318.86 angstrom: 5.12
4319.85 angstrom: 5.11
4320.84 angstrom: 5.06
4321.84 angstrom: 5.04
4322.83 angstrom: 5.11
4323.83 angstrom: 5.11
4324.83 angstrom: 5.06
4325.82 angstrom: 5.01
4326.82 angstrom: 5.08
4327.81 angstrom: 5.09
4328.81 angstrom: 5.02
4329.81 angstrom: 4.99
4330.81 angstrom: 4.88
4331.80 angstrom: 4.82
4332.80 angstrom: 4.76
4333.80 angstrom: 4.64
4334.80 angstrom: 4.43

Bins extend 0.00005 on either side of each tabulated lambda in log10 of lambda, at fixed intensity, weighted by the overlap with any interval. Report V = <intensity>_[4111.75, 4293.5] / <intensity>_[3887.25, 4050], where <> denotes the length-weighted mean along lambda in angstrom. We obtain 1.1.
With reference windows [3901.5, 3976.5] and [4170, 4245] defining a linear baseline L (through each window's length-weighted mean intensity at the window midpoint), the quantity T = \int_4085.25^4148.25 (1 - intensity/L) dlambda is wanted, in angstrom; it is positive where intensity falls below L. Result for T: 2.7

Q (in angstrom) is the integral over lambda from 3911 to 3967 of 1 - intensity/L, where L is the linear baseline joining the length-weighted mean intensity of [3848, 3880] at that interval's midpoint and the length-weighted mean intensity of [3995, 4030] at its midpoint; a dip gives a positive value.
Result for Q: 5.5 angstrom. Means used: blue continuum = 5.55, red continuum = 5.76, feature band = 5.1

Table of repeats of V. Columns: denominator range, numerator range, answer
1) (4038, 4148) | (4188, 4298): 1.03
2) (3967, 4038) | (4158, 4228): 1.04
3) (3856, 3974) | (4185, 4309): 1.10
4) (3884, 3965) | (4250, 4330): 1.07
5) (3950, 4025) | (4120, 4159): 1.07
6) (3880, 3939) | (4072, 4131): 1.04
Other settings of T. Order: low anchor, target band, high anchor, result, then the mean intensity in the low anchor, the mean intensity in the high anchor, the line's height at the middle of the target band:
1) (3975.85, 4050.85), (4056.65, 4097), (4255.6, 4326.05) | 1.0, 5.67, 5.34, 5.6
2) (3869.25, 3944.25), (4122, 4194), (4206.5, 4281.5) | -3.4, 4.99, 5.46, 5.34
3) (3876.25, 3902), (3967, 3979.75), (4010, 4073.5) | 3.6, 4.57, 5.7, 5.2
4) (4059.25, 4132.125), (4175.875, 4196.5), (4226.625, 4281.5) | -1.1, 5.16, 5.44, 5.32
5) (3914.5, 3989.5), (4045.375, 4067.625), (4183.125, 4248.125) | -2.4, 4.89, 5.5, 5.13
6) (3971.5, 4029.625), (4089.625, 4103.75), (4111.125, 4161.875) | 3.2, 5.55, 5.52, 5.53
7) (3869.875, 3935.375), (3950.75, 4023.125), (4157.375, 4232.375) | -0.9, 4.95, 5.55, 5.13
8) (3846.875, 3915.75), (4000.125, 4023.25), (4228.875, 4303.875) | -2.2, 5.2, 5.41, 5.27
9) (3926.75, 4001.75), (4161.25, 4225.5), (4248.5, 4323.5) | -4.2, 4.9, 5.35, 5.22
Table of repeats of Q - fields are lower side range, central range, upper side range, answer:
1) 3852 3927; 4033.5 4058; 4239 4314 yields -1.89 angstrom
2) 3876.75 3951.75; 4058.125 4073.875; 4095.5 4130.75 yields -2.40 angstrom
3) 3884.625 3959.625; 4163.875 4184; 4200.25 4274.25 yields -0.93 angstrom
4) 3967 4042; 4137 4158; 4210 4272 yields -0.66 angstrom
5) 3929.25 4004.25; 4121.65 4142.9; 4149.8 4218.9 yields -0.43 angstrom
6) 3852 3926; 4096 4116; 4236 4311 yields 3.72 angstrom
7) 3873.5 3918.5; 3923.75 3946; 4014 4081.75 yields 1.76 angstrom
